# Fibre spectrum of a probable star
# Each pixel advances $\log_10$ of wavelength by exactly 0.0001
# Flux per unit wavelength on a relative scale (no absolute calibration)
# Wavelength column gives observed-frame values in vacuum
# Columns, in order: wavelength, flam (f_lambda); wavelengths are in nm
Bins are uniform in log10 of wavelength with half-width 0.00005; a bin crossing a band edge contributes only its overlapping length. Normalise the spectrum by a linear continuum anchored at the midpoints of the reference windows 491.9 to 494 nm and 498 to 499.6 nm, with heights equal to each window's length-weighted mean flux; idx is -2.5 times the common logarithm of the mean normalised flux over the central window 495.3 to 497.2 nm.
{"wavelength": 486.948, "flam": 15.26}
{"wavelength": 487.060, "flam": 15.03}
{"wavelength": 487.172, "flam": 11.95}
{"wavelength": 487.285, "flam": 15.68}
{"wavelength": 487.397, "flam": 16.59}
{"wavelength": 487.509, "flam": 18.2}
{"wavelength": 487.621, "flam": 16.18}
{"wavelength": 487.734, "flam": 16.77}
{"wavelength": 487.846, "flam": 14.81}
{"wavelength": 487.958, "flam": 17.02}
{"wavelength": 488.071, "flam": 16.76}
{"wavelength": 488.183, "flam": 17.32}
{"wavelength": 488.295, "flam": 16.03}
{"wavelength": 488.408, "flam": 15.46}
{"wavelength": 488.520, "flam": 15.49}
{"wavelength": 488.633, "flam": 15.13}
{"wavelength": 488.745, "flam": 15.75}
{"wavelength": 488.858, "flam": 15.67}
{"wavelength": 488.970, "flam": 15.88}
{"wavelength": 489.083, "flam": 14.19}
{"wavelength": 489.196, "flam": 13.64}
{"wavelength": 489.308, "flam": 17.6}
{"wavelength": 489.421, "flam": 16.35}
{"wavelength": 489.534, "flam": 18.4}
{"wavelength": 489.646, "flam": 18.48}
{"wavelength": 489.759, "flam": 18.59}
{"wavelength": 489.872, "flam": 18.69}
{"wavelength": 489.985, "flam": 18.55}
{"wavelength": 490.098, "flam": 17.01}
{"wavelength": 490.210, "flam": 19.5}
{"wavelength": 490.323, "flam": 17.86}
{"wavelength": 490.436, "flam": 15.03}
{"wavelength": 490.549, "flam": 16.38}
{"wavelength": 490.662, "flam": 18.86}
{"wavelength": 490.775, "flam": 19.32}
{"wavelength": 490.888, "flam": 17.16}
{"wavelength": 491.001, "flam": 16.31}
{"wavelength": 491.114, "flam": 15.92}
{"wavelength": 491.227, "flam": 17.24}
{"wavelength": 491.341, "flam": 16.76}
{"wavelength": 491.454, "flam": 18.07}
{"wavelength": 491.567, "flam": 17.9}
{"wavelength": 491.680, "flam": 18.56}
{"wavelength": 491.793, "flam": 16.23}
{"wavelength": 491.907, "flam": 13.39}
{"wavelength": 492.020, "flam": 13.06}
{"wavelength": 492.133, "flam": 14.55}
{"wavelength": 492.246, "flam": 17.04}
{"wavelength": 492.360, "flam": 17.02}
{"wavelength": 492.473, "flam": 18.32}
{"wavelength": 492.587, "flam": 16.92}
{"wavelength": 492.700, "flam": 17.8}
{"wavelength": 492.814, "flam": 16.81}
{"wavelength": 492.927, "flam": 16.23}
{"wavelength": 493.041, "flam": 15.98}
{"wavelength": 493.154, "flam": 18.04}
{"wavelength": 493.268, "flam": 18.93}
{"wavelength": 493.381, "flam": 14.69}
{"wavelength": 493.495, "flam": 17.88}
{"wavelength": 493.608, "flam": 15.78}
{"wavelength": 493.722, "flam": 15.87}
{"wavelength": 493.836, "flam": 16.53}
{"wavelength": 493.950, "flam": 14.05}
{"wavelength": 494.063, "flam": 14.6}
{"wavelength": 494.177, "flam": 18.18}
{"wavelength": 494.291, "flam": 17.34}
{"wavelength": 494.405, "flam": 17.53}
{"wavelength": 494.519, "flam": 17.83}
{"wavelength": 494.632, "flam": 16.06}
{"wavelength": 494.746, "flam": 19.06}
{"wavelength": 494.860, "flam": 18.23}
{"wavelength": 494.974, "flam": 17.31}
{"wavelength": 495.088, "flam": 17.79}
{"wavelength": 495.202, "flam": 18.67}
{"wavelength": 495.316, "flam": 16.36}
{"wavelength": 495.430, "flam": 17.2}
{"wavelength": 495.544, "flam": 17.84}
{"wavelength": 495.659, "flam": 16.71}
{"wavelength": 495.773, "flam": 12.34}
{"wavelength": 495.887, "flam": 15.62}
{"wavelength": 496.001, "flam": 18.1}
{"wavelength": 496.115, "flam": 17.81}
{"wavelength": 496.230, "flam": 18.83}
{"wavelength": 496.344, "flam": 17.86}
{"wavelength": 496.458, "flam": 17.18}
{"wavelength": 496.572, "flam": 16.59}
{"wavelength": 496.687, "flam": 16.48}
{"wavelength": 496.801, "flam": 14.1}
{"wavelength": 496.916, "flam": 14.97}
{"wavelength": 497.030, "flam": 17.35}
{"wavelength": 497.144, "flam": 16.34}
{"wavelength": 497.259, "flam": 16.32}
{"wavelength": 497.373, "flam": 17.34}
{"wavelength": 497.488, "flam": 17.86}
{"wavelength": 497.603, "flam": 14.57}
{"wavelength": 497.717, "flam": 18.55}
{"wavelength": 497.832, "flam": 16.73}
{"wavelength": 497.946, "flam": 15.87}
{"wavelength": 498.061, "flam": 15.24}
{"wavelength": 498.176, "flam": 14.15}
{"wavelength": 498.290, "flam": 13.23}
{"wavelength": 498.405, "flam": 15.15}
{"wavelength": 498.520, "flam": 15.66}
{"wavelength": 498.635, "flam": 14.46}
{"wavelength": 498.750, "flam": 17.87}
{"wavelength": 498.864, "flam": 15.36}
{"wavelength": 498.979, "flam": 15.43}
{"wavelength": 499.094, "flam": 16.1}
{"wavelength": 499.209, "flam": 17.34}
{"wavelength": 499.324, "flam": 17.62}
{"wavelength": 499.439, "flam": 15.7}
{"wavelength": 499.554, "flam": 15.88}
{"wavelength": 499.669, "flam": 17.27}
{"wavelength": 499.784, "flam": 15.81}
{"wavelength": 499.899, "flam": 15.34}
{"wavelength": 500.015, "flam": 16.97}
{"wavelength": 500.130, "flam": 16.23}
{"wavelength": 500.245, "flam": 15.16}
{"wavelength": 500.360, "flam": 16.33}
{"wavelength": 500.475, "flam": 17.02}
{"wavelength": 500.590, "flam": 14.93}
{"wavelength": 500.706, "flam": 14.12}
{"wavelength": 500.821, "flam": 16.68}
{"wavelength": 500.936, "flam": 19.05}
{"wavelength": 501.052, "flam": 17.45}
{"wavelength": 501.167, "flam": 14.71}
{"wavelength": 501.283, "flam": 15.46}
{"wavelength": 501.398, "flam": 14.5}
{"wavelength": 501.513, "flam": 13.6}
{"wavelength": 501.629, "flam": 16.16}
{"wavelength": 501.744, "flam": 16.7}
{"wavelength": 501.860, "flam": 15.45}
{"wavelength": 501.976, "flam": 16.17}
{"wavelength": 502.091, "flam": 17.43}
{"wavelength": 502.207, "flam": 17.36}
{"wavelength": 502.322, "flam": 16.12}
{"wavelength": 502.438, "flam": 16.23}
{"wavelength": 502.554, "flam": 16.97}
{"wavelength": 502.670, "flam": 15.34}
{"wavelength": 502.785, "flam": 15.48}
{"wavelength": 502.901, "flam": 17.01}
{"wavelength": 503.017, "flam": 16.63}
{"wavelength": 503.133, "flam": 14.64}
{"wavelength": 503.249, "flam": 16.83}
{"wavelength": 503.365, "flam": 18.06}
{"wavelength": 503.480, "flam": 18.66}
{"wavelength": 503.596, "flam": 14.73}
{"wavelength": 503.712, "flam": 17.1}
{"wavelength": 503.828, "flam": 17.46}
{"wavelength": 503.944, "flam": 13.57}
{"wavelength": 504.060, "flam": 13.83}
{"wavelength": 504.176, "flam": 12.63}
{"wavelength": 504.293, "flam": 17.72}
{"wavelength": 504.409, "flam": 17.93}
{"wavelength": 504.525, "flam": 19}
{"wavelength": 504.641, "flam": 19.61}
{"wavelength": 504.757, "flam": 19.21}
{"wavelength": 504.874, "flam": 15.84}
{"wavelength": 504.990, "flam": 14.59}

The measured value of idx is -0.042 mag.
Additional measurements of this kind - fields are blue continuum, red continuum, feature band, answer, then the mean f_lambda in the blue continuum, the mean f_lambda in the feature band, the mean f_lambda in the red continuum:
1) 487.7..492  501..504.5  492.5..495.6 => -0.032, 16.8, 17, 16.1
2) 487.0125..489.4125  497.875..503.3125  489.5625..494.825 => -0.077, 15.8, 17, 16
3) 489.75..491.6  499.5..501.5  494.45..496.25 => -0.024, 17.6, 17.2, 16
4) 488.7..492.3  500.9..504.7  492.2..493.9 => -0.012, 16.8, 16.9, 16.3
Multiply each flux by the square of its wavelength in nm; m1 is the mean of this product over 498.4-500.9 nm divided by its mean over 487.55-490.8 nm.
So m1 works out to 1.00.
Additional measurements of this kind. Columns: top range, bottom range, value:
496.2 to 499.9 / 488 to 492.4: 1.00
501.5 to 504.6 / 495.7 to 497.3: 1.02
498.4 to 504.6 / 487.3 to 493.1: 1.01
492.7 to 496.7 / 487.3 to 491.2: 1.03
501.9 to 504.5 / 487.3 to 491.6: 1.02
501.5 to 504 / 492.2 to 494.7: 1.01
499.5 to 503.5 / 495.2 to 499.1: 1.01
